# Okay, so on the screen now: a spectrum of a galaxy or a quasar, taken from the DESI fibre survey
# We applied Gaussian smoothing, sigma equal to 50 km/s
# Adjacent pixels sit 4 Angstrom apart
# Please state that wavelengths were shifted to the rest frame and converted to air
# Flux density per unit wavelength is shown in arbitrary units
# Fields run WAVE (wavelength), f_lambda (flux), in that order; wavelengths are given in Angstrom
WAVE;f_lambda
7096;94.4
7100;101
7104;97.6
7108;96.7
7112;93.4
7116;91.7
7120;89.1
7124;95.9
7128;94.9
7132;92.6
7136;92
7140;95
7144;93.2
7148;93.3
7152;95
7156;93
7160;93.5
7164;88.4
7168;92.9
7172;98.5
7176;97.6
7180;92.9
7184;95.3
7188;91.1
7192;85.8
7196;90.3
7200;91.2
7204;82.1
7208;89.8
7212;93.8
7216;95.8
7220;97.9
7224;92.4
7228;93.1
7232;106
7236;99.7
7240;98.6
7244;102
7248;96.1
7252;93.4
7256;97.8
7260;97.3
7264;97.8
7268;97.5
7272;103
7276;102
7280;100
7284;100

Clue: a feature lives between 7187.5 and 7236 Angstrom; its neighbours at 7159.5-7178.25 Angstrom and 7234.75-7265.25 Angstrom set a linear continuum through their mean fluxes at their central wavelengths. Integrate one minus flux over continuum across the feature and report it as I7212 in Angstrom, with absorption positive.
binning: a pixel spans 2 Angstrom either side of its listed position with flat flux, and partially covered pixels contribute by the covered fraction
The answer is 1.7 Angstrom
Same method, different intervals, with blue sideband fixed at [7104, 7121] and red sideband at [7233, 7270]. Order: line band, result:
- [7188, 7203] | 1.14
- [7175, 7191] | 0.39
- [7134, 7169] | 0.68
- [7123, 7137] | 0.04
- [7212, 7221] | 0.08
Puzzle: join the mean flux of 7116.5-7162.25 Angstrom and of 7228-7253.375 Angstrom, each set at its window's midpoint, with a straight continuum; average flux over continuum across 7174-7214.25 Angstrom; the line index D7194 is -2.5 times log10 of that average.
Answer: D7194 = 0.06 mag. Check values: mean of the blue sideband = 93.3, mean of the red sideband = 99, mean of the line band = 91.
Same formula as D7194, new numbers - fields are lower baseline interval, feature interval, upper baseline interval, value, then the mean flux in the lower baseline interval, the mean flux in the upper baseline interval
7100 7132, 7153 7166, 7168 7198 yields 0.020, 94.5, 93.1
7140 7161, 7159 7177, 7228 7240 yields 0.013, 93.7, 101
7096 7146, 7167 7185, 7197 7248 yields -0.009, 94.4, 95.1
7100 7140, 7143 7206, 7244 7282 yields 0.043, 94.2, 98.5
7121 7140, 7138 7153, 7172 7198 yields -0.007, 93.7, 92.7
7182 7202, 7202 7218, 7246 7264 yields 0.024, 90.7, 96.3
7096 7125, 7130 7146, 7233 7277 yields 0.029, 95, 98.7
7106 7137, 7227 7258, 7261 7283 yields 0.001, 93.3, 99.9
